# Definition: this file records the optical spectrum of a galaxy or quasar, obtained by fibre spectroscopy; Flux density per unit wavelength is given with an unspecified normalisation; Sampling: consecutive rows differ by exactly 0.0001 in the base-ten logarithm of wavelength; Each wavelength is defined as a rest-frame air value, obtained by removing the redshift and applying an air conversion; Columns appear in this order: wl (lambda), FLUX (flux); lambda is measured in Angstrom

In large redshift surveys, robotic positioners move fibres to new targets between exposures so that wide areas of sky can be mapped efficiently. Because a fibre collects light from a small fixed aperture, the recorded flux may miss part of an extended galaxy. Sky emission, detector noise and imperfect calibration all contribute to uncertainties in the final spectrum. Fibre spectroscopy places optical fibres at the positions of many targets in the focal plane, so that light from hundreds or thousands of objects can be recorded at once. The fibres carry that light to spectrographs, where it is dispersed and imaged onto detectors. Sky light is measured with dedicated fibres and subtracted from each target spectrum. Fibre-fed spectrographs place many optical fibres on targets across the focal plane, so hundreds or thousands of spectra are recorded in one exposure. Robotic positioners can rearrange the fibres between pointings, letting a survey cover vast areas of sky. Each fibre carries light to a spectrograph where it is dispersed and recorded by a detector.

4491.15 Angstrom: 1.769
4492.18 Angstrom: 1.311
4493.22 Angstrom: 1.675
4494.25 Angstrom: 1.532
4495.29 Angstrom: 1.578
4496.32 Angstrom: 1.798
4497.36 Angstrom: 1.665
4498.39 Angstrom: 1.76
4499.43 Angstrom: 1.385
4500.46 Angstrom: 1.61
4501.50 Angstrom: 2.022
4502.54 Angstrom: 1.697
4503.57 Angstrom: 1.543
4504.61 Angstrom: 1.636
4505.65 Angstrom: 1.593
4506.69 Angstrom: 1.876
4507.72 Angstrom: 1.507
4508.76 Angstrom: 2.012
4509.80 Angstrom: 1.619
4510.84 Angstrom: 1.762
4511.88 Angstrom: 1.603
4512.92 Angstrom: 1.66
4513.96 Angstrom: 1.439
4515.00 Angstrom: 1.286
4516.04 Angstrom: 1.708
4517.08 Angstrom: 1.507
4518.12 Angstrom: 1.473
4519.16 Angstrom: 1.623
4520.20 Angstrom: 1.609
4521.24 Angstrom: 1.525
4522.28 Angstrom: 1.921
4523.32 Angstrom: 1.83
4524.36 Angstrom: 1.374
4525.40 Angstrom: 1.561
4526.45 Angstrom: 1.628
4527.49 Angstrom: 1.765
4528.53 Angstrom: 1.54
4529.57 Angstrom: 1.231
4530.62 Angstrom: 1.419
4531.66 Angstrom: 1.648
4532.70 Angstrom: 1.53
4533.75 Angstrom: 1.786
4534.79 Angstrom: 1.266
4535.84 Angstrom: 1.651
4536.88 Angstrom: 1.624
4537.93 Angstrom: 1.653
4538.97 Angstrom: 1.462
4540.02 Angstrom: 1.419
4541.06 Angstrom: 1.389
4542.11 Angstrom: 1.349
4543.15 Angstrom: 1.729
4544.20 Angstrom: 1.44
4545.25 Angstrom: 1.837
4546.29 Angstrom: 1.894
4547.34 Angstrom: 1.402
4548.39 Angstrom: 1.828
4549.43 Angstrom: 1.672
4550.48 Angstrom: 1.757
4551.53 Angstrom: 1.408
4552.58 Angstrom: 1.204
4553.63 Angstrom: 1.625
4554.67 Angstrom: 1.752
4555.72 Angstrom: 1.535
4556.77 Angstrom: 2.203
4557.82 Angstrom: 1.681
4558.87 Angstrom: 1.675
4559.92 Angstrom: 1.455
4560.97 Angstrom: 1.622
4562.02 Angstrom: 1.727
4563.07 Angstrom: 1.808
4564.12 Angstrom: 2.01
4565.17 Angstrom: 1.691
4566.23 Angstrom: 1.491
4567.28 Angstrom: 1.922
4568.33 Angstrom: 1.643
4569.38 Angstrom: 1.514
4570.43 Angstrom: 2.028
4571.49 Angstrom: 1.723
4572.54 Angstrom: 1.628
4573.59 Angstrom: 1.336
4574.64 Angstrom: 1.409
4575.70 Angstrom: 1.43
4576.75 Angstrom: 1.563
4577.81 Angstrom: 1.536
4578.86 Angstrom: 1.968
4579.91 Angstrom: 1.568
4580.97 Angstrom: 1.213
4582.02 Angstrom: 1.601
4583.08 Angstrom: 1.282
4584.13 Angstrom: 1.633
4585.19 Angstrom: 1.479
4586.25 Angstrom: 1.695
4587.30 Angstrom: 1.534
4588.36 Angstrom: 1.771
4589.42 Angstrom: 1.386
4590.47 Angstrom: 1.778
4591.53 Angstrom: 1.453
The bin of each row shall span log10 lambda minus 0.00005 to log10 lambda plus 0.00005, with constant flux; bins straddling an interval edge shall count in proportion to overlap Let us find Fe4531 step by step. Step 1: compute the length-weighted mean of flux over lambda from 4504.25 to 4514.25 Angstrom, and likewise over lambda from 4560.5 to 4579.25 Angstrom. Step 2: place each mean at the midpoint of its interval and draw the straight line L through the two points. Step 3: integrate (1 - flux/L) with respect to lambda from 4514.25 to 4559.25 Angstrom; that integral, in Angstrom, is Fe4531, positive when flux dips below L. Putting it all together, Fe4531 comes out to 2.20 Angstrom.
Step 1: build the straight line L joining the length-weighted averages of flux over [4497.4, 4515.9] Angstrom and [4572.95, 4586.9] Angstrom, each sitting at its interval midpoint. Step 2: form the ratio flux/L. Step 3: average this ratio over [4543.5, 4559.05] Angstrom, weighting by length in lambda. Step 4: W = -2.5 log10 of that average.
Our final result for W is -0.06 mag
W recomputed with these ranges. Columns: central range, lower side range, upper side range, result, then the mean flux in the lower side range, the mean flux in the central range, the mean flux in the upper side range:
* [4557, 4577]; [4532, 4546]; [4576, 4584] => -0.079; 1.56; 1.66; 1.54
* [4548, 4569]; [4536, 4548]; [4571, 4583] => -0.088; 1.57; 1.68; 1.53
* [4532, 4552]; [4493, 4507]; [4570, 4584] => 0.015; 1.67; 1.59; 1.56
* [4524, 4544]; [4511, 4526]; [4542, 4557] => 0.059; 1.58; 1.53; 1.64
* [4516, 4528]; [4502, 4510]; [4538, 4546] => -0.002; 1.69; 1.62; 1.54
